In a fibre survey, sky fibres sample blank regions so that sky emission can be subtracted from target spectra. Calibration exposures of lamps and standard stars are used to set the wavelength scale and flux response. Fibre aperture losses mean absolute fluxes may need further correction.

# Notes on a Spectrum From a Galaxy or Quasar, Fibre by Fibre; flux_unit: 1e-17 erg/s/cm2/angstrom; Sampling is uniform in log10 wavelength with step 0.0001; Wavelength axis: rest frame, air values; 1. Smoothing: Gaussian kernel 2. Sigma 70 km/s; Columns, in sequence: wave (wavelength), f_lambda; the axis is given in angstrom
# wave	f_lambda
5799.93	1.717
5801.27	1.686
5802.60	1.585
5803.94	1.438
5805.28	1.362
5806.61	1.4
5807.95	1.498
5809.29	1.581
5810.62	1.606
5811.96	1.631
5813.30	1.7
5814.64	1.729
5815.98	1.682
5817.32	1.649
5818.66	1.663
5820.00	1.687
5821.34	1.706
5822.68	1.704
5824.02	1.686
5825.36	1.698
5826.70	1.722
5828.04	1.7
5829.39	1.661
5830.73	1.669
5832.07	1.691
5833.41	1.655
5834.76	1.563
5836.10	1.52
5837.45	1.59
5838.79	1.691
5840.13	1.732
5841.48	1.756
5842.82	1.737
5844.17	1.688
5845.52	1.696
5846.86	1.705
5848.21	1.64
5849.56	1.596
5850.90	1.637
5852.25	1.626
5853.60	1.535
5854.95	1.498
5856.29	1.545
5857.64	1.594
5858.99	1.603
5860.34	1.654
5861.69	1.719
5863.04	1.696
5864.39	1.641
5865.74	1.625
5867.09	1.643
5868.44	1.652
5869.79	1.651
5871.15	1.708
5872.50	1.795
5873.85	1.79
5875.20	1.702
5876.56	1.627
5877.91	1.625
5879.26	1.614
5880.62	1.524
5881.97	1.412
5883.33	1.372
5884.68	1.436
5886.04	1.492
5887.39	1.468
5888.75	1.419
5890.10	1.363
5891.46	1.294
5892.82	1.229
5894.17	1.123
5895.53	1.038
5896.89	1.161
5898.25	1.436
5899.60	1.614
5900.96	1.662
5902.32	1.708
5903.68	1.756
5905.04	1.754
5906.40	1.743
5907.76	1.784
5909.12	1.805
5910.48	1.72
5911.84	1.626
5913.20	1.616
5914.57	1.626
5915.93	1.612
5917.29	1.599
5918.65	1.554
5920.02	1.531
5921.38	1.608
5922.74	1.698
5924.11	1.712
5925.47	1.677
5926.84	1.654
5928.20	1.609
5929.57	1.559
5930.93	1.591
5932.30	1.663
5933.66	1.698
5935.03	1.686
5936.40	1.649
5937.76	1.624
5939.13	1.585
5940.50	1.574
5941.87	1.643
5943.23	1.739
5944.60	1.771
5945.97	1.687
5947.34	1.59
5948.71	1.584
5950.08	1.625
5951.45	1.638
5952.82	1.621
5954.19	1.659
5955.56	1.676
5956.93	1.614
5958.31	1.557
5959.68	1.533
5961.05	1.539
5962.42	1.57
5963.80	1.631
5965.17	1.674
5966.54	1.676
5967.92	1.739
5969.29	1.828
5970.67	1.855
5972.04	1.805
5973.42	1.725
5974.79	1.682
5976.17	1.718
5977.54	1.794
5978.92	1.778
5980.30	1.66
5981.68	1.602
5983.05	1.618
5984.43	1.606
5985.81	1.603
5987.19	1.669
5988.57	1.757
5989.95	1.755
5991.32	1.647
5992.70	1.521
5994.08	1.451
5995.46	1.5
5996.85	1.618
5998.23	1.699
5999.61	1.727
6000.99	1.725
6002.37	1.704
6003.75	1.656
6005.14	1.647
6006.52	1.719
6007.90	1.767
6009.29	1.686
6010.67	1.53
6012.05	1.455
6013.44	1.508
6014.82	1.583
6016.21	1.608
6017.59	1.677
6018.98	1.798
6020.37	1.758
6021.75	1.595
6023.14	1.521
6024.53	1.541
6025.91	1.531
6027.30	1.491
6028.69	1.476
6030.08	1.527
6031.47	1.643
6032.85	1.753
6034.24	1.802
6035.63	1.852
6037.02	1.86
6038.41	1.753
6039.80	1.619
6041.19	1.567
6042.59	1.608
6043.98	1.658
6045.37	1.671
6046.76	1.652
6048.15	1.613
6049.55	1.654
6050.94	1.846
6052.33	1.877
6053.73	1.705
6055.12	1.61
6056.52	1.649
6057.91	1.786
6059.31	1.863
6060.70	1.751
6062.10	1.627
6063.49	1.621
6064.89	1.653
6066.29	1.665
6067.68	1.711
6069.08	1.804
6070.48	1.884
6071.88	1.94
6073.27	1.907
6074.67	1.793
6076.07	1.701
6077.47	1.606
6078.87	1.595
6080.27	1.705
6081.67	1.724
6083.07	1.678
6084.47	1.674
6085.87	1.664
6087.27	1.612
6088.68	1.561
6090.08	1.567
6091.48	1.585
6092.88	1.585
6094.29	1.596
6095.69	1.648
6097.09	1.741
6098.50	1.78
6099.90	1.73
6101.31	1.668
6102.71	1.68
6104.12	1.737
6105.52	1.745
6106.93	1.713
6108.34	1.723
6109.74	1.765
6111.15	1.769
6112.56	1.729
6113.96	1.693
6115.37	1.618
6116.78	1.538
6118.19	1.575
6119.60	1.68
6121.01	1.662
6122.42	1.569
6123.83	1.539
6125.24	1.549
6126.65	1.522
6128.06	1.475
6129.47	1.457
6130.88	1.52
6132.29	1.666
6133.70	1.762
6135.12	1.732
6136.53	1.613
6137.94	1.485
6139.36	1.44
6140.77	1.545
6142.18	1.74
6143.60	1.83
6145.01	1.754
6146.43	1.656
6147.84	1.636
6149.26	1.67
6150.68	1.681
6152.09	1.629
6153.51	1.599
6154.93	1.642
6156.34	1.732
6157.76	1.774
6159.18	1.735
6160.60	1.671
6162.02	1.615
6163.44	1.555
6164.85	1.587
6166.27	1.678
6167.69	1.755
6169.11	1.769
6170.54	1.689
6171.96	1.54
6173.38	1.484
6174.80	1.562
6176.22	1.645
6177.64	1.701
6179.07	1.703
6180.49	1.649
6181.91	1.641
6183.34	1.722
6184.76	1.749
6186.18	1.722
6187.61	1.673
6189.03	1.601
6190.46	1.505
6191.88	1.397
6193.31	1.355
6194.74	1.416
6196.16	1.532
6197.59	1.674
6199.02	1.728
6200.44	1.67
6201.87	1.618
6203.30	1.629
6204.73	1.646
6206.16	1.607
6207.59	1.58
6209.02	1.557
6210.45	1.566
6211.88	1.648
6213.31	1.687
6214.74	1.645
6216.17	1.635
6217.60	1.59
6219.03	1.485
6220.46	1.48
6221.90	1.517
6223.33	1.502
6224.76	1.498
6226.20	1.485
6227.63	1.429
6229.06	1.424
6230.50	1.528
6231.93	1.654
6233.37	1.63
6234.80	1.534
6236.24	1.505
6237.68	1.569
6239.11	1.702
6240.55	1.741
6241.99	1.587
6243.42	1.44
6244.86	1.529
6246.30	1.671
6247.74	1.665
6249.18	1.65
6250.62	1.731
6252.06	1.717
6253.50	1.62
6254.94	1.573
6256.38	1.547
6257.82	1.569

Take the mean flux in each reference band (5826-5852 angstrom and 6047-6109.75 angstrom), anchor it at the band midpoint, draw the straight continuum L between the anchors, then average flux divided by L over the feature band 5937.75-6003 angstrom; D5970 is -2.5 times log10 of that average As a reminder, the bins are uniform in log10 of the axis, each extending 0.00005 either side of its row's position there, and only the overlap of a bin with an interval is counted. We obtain 0.02 mag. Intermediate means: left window 1.67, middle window 1.66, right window 1.7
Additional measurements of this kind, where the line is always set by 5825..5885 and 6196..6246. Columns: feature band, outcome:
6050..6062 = -0.09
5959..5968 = 0.00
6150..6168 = -0.05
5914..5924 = 0.01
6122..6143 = 0.01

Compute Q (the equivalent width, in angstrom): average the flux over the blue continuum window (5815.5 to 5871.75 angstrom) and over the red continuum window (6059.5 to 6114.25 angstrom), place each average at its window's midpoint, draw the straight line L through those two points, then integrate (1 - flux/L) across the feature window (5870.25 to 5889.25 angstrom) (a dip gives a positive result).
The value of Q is 1.02 angstrom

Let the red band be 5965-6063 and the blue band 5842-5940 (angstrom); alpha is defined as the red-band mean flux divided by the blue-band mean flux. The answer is 1.05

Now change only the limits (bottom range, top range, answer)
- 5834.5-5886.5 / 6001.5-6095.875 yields 1.03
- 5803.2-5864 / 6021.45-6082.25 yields 1.04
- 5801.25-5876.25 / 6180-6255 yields 0.97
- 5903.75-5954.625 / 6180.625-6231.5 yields 0.95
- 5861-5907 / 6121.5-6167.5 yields 1.06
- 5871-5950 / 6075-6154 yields 1.04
